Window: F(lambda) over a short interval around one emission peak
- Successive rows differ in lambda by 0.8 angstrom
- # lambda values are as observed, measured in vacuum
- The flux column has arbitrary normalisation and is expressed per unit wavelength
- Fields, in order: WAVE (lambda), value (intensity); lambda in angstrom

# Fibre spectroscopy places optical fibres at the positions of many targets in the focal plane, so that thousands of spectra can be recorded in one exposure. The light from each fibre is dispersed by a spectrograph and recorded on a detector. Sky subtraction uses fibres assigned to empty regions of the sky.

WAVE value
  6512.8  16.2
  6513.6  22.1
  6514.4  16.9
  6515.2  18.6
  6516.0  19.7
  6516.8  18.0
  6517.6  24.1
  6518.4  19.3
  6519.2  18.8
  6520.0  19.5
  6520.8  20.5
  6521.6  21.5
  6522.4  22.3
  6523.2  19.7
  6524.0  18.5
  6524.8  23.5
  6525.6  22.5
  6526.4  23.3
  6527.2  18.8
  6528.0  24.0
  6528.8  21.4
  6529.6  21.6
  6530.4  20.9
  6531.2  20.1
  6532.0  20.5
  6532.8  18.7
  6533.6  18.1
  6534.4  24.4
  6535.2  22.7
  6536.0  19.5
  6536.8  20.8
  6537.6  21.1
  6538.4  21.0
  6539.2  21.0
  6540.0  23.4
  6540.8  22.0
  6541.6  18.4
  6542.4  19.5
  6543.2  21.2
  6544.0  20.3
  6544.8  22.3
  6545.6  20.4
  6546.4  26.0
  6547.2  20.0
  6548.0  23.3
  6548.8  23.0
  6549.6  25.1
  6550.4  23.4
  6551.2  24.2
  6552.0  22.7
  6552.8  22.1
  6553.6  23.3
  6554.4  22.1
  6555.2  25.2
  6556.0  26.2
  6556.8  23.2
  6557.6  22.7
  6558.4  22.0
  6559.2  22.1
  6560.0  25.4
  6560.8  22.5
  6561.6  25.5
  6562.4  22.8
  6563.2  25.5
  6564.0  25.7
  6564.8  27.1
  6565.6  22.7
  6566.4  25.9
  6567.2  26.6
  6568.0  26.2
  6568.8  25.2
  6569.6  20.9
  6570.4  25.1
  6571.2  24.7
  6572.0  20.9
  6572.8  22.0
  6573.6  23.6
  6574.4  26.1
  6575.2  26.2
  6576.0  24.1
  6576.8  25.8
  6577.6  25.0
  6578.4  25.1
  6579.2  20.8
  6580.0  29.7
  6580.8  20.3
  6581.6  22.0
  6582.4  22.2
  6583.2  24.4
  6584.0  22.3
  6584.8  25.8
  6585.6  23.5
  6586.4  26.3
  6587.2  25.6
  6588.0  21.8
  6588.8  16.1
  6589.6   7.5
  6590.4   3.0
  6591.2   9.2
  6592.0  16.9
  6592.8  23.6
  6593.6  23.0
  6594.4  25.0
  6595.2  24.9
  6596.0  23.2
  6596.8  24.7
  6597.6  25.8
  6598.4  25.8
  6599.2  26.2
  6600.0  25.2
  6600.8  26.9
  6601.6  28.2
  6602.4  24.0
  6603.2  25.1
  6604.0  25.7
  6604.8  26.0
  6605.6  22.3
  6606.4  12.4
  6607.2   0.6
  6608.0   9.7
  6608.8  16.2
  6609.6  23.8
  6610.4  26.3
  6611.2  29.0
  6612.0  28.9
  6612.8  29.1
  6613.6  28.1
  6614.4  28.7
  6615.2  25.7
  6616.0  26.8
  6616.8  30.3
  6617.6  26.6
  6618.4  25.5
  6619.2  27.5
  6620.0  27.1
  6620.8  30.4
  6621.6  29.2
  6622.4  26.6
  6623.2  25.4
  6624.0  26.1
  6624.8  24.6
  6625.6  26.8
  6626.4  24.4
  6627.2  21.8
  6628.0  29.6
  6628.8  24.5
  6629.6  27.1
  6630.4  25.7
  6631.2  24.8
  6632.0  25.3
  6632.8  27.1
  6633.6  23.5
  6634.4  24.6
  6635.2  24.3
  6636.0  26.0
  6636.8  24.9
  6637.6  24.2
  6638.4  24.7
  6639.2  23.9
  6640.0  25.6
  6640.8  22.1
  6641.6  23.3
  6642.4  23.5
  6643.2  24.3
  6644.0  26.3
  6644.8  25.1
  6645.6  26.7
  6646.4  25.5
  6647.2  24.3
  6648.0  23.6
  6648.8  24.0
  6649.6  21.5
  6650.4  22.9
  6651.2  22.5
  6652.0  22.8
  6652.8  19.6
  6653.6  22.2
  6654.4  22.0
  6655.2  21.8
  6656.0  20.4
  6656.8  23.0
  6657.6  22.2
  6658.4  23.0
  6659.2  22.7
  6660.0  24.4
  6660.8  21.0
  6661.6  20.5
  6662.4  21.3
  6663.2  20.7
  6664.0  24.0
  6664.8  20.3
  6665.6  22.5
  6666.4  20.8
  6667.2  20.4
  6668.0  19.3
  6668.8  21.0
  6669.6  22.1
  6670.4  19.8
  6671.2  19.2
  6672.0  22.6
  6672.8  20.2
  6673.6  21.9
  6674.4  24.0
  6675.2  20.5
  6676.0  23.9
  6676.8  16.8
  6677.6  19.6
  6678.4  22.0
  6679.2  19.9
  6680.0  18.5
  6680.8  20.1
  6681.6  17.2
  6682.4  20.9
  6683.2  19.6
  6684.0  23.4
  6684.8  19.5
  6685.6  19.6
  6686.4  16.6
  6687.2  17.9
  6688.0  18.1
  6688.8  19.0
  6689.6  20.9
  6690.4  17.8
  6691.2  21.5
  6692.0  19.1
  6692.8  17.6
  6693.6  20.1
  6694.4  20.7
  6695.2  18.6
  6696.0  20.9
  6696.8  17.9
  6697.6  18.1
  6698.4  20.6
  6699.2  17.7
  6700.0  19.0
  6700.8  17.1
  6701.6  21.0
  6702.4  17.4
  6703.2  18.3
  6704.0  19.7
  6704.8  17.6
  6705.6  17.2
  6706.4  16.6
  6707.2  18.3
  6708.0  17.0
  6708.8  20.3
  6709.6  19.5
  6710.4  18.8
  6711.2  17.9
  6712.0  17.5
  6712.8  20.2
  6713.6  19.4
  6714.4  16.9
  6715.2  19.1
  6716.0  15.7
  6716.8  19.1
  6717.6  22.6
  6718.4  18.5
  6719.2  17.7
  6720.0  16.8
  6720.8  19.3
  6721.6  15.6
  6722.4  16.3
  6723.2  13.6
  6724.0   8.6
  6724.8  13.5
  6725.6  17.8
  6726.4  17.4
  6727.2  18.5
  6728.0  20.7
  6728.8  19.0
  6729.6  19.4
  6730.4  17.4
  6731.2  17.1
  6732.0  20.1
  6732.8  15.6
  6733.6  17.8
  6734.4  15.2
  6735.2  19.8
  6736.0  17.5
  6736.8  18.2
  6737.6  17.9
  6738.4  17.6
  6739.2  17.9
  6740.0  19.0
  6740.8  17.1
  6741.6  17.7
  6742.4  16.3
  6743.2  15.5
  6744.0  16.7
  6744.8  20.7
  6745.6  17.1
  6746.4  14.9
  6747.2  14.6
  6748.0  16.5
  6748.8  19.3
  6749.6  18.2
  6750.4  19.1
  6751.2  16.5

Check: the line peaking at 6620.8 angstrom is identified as C III]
